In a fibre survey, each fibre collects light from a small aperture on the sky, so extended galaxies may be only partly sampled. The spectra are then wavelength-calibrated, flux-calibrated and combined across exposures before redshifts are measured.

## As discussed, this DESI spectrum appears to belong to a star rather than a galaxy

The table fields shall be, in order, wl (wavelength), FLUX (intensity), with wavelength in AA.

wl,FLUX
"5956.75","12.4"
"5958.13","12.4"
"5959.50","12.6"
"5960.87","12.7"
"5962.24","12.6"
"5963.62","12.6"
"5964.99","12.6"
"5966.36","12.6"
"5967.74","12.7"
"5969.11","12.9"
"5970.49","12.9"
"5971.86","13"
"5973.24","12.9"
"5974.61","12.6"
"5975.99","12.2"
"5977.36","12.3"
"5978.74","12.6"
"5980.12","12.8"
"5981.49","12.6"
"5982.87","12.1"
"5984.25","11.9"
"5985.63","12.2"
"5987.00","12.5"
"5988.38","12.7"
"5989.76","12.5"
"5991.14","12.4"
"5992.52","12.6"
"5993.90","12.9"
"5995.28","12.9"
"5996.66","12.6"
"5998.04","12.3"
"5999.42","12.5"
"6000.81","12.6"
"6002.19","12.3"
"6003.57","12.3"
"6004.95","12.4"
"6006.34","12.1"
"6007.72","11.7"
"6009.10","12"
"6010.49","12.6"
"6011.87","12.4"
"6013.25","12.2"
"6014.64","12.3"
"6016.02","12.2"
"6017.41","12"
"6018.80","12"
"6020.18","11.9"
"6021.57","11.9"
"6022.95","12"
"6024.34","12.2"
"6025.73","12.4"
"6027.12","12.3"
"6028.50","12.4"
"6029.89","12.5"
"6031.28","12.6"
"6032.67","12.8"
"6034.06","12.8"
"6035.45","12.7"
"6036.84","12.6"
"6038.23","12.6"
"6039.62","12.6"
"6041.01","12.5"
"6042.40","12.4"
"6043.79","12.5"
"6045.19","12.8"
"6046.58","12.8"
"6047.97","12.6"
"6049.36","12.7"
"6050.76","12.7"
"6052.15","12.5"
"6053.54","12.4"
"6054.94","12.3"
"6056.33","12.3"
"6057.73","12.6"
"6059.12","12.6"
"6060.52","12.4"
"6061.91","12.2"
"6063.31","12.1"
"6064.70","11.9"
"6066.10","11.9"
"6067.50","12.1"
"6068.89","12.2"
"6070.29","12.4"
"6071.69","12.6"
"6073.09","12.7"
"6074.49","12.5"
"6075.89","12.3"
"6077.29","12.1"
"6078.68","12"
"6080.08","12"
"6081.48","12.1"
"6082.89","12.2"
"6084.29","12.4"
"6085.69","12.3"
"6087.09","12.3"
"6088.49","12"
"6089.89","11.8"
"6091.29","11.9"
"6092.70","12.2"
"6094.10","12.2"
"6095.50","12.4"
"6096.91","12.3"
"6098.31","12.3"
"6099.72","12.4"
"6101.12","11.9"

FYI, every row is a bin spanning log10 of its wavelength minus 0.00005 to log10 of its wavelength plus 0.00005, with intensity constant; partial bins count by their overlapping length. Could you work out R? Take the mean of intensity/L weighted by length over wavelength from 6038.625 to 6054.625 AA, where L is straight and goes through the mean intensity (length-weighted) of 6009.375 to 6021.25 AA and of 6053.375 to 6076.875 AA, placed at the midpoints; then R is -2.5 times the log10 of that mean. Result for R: -0.03 mag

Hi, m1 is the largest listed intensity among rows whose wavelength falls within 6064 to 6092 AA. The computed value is 12.7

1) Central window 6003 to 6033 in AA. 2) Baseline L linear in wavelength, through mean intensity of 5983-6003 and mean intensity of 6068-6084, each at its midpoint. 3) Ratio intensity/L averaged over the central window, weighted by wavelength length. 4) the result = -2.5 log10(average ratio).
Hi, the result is 0.02 mag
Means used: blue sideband 12.5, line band 12.2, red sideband 12.3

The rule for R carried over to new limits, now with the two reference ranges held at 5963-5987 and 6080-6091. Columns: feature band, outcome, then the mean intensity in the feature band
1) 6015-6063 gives -0.01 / 12.4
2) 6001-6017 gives 0.02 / 12.2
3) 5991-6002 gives -0.01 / 12.6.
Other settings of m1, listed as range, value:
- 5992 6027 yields 12.9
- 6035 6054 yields 12.8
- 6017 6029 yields 12.4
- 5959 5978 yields 13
